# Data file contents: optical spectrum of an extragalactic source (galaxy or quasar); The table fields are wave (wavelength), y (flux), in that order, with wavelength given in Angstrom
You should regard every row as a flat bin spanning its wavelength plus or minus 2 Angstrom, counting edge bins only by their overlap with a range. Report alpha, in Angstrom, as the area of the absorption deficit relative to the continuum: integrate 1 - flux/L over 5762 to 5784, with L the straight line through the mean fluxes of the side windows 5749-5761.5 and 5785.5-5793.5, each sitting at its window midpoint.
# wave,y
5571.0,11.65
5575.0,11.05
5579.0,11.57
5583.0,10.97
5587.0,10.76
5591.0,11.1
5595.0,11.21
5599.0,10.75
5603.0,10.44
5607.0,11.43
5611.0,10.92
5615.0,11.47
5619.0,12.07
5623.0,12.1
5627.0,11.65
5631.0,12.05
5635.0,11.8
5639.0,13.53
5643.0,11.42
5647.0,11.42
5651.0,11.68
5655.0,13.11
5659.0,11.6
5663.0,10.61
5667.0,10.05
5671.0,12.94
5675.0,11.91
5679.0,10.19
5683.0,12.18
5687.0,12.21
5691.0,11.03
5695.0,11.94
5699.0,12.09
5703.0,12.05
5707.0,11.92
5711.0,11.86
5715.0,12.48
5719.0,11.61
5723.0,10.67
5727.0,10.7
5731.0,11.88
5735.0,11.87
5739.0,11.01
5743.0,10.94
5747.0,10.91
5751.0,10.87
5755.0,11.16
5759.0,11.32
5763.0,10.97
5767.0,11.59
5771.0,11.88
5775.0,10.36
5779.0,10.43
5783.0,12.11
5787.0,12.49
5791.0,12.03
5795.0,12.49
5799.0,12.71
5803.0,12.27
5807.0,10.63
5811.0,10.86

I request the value 1.0 Angstrom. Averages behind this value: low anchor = 11.1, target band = 11.2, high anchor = 12.3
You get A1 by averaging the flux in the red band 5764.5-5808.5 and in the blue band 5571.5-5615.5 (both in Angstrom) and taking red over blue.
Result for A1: 1.06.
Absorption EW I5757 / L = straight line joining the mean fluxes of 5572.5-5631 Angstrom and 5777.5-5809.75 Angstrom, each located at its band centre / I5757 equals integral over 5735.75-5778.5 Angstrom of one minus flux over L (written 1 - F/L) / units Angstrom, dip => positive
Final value 2.5 Angstrom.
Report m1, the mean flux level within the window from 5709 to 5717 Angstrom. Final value 12.2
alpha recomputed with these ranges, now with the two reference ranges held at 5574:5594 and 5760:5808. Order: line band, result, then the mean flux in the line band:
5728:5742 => 0.1 Angstrom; 11.5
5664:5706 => -0.9 Angstrom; 11.6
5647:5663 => -0.8 Angstrom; 11.9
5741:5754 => 0.7 Angstrom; 10.9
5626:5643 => -1.4 Angstrom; 12.2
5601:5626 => -0.5 Angstrom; 11.4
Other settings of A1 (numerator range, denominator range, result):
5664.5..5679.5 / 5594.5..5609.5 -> 1.04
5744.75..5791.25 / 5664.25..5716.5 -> 0.96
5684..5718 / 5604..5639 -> 1.02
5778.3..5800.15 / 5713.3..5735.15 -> 1.05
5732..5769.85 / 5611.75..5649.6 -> 0.94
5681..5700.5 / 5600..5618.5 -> 1.07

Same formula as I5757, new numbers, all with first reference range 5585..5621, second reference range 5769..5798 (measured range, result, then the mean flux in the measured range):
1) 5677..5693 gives 0.0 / 11.4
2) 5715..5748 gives 0.8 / 11.3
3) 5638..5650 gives -0.8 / 12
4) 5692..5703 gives -0.5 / 11.9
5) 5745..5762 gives 0.8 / 11.1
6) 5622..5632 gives -0.6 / 11.9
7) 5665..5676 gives -0.2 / 11.6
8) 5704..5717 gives -0.7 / 12.1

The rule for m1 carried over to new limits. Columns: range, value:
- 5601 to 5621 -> 11.3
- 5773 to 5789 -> 11.3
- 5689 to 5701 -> 11.7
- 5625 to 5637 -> 11.8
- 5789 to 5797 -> 12.3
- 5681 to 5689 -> 12.2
